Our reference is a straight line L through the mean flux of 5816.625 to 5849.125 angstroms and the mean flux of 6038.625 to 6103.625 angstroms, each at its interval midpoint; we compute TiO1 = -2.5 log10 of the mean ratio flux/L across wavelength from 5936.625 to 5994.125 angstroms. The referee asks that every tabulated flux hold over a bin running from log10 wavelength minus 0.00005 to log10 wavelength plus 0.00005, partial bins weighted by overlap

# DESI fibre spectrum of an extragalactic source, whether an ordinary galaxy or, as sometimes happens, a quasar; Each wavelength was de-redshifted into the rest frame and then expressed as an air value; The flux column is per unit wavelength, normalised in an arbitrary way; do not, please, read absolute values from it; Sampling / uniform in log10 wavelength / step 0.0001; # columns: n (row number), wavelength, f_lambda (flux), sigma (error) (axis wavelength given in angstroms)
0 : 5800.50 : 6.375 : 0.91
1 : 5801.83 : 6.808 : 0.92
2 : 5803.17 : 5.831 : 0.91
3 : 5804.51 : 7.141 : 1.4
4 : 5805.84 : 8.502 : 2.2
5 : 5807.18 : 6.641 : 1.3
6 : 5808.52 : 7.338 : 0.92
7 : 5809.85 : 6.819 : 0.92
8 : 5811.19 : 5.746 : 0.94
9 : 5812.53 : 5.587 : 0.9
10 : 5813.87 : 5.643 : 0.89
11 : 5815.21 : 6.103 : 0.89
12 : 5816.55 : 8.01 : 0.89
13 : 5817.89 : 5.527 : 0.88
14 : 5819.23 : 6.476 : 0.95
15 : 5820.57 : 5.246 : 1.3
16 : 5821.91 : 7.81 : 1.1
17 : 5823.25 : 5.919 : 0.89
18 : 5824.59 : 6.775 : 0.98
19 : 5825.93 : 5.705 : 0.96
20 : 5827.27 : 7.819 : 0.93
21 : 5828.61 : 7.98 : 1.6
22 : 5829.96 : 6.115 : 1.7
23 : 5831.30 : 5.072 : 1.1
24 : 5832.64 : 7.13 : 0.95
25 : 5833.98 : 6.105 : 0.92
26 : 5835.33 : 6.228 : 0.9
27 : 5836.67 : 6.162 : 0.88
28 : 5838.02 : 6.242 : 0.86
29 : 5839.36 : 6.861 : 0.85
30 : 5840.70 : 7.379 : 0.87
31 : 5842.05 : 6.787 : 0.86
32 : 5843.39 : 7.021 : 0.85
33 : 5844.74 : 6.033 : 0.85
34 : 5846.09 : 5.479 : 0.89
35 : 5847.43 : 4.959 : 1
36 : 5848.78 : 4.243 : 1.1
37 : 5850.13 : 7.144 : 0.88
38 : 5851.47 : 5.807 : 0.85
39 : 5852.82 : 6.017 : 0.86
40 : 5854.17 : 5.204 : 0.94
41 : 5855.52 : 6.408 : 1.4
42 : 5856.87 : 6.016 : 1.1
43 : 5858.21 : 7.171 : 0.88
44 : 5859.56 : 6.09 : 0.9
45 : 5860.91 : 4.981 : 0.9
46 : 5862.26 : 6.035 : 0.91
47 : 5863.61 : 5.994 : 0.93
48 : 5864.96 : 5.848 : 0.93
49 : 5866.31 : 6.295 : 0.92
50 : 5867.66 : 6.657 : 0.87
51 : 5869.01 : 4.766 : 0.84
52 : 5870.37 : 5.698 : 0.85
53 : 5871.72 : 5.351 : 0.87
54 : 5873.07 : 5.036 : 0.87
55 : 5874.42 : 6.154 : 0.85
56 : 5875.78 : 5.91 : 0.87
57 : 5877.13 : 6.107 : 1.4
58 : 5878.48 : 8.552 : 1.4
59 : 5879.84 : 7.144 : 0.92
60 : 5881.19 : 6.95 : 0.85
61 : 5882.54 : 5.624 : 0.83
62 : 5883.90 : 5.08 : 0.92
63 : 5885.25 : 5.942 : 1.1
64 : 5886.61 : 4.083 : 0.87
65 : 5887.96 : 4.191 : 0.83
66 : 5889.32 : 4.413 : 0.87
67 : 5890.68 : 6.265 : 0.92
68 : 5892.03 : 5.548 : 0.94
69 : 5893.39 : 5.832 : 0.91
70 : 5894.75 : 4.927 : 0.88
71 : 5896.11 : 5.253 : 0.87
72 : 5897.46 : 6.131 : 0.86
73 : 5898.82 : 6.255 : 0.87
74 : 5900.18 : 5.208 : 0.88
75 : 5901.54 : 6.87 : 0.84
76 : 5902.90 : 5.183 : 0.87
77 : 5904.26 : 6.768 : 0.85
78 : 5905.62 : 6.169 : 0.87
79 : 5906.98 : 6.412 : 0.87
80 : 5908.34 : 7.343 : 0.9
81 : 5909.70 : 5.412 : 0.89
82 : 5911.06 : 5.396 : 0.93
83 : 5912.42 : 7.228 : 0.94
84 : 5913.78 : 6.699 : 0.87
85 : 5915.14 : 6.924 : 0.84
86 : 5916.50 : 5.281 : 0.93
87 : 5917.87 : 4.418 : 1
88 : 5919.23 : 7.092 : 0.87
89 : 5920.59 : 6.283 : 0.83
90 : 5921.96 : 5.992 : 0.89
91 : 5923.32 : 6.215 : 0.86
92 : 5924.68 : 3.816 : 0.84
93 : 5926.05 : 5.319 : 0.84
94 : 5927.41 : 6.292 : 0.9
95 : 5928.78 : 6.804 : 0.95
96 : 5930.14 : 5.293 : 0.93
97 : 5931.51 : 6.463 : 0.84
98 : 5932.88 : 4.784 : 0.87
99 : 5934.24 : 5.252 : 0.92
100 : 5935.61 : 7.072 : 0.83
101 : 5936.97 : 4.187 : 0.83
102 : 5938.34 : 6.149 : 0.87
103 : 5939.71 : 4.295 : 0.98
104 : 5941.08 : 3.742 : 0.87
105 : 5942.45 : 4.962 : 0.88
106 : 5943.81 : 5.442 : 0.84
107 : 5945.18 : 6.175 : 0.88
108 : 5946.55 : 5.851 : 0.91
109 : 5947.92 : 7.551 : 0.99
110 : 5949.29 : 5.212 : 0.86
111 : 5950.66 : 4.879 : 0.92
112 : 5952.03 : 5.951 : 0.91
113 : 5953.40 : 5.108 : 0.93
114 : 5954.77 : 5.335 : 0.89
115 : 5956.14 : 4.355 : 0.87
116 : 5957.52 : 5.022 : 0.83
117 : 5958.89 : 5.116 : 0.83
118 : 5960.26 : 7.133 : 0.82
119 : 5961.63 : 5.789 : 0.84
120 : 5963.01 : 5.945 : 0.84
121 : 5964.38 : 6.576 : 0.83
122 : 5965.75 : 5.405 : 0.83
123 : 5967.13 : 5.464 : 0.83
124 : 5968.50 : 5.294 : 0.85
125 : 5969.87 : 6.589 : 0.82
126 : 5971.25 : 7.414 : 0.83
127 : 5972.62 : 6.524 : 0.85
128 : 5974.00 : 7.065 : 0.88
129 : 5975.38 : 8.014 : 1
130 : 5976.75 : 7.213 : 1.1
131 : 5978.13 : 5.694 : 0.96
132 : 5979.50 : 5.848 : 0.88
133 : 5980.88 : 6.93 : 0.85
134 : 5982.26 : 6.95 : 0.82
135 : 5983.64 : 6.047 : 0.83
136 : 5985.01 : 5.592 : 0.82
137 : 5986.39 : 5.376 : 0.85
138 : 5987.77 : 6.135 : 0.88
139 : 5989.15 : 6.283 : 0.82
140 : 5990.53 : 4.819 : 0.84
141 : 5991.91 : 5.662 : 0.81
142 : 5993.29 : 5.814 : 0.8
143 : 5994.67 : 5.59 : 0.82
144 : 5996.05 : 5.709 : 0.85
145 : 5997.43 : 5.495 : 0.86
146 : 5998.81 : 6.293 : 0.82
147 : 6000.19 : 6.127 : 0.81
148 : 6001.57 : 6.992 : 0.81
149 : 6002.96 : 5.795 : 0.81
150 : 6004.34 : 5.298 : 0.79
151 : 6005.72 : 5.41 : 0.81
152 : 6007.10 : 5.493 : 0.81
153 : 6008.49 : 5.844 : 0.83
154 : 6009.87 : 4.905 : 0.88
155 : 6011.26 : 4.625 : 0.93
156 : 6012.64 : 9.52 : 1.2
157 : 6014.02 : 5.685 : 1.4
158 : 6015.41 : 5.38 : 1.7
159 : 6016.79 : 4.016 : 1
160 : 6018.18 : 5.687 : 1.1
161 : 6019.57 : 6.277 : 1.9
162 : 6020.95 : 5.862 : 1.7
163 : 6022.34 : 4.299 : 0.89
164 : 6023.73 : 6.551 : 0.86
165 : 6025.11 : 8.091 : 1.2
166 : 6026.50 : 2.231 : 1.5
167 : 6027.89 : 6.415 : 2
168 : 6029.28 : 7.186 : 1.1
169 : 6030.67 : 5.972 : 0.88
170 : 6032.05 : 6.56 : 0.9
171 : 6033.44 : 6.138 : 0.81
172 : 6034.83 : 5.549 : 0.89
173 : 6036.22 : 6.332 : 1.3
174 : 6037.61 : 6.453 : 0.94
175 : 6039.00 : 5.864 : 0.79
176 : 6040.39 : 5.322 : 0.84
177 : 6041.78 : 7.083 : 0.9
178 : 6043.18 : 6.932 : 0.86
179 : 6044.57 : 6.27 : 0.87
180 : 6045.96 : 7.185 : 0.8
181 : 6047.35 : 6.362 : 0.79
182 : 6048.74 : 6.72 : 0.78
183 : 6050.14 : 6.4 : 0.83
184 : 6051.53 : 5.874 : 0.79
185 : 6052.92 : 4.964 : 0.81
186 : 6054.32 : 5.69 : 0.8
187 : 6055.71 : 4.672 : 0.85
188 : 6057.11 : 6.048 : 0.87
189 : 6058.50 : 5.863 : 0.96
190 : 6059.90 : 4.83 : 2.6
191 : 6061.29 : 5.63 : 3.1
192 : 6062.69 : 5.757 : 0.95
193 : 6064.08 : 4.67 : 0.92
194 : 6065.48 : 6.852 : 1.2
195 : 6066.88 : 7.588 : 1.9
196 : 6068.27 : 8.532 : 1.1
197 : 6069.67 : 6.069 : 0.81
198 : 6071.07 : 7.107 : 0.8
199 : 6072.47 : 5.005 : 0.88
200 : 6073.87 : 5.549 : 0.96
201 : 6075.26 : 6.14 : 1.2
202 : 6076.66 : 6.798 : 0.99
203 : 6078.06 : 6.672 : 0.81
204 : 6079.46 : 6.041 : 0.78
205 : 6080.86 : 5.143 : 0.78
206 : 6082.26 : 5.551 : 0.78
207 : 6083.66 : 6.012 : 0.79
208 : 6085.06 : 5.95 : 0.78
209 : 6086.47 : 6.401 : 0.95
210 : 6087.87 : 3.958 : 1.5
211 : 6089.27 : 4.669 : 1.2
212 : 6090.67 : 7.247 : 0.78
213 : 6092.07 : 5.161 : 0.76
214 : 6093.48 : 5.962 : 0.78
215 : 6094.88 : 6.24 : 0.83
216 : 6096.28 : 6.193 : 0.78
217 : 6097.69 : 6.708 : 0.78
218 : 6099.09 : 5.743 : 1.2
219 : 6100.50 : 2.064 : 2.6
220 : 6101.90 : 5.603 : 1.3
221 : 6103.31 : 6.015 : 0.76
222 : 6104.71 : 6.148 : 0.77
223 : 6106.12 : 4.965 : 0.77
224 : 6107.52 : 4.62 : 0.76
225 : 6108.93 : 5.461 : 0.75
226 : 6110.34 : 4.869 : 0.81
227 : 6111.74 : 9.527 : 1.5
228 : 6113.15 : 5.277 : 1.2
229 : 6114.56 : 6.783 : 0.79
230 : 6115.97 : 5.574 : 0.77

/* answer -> 0.05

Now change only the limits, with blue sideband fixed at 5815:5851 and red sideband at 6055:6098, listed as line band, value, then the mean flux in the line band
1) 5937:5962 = 0.14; 5.41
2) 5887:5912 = 0.09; 5.75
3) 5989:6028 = 0.07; 5.71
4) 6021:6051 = -0.03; 6.18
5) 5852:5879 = 0.06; 6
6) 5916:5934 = 0.10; 5.69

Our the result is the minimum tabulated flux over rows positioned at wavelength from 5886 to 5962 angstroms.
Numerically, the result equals 3.742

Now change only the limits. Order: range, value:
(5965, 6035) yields 2.231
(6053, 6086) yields 4.67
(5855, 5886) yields 4.766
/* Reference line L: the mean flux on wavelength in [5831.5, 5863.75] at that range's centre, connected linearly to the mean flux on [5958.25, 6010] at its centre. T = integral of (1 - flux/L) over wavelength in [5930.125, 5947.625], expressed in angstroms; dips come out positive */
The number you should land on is 1.9 angstroms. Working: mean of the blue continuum 6.13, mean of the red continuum 6.06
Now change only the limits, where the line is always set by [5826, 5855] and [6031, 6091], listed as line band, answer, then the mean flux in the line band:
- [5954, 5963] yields 1.0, 5.49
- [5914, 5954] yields 3.5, 5.63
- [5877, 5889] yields 0.6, 5.91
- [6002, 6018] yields 1.2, 5.66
